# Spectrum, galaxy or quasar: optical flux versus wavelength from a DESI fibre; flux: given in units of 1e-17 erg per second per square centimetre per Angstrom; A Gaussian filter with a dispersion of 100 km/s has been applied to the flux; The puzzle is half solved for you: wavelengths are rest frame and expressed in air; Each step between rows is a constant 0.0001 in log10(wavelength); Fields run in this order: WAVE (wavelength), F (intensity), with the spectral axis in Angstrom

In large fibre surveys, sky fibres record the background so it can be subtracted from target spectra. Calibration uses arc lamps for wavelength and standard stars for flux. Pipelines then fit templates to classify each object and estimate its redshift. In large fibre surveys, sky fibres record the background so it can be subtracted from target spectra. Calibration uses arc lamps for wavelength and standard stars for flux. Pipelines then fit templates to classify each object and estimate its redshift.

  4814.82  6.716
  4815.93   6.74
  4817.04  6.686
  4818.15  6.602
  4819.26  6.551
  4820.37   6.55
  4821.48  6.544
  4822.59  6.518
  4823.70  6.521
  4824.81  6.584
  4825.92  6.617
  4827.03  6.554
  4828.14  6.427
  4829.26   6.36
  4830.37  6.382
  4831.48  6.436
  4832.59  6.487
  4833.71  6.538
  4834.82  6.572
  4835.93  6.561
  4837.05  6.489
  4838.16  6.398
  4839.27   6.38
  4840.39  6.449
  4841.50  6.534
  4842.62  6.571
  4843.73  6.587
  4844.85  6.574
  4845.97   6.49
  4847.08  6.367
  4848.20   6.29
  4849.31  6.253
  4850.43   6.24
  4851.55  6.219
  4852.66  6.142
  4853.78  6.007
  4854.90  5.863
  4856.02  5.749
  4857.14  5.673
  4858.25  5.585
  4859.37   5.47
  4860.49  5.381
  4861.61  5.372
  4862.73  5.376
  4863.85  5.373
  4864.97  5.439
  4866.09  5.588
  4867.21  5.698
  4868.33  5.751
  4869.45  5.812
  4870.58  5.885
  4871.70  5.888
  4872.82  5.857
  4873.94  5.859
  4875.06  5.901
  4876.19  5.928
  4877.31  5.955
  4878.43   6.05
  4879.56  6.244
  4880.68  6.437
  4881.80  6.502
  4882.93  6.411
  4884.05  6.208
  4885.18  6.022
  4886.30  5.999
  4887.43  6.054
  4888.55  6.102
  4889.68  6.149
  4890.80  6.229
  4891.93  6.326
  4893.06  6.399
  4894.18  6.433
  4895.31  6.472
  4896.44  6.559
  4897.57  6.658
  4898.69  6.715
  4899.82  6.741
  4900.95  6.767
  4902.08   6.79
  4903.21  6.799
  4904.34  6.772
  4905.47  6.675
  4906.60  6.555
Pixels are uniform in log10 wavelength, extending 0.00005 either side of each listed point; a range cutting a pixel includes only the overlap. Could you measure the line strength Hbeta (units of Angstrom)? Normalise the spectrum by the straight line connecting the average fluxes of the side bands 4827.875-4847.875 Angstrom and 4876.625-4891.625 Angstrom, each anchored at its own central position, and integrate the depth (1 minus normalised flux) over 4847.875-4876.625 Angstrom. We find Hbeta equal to 2.43 Angstrom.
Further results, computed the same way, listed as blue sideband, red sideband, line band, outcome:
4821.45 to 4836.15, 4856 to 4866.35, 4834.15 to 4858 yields -1.3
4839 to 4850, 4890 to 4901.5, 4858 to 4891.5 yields 3.1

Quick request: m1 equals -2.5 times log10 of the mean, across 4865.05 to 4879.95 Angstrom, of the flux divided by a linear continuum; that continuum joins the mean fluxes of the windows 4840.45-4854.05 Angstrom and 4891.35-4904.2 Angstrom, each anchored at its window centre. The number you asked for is 0.11 mag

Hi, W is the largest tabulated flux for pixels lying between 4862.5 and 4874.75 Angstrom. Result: 5.888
